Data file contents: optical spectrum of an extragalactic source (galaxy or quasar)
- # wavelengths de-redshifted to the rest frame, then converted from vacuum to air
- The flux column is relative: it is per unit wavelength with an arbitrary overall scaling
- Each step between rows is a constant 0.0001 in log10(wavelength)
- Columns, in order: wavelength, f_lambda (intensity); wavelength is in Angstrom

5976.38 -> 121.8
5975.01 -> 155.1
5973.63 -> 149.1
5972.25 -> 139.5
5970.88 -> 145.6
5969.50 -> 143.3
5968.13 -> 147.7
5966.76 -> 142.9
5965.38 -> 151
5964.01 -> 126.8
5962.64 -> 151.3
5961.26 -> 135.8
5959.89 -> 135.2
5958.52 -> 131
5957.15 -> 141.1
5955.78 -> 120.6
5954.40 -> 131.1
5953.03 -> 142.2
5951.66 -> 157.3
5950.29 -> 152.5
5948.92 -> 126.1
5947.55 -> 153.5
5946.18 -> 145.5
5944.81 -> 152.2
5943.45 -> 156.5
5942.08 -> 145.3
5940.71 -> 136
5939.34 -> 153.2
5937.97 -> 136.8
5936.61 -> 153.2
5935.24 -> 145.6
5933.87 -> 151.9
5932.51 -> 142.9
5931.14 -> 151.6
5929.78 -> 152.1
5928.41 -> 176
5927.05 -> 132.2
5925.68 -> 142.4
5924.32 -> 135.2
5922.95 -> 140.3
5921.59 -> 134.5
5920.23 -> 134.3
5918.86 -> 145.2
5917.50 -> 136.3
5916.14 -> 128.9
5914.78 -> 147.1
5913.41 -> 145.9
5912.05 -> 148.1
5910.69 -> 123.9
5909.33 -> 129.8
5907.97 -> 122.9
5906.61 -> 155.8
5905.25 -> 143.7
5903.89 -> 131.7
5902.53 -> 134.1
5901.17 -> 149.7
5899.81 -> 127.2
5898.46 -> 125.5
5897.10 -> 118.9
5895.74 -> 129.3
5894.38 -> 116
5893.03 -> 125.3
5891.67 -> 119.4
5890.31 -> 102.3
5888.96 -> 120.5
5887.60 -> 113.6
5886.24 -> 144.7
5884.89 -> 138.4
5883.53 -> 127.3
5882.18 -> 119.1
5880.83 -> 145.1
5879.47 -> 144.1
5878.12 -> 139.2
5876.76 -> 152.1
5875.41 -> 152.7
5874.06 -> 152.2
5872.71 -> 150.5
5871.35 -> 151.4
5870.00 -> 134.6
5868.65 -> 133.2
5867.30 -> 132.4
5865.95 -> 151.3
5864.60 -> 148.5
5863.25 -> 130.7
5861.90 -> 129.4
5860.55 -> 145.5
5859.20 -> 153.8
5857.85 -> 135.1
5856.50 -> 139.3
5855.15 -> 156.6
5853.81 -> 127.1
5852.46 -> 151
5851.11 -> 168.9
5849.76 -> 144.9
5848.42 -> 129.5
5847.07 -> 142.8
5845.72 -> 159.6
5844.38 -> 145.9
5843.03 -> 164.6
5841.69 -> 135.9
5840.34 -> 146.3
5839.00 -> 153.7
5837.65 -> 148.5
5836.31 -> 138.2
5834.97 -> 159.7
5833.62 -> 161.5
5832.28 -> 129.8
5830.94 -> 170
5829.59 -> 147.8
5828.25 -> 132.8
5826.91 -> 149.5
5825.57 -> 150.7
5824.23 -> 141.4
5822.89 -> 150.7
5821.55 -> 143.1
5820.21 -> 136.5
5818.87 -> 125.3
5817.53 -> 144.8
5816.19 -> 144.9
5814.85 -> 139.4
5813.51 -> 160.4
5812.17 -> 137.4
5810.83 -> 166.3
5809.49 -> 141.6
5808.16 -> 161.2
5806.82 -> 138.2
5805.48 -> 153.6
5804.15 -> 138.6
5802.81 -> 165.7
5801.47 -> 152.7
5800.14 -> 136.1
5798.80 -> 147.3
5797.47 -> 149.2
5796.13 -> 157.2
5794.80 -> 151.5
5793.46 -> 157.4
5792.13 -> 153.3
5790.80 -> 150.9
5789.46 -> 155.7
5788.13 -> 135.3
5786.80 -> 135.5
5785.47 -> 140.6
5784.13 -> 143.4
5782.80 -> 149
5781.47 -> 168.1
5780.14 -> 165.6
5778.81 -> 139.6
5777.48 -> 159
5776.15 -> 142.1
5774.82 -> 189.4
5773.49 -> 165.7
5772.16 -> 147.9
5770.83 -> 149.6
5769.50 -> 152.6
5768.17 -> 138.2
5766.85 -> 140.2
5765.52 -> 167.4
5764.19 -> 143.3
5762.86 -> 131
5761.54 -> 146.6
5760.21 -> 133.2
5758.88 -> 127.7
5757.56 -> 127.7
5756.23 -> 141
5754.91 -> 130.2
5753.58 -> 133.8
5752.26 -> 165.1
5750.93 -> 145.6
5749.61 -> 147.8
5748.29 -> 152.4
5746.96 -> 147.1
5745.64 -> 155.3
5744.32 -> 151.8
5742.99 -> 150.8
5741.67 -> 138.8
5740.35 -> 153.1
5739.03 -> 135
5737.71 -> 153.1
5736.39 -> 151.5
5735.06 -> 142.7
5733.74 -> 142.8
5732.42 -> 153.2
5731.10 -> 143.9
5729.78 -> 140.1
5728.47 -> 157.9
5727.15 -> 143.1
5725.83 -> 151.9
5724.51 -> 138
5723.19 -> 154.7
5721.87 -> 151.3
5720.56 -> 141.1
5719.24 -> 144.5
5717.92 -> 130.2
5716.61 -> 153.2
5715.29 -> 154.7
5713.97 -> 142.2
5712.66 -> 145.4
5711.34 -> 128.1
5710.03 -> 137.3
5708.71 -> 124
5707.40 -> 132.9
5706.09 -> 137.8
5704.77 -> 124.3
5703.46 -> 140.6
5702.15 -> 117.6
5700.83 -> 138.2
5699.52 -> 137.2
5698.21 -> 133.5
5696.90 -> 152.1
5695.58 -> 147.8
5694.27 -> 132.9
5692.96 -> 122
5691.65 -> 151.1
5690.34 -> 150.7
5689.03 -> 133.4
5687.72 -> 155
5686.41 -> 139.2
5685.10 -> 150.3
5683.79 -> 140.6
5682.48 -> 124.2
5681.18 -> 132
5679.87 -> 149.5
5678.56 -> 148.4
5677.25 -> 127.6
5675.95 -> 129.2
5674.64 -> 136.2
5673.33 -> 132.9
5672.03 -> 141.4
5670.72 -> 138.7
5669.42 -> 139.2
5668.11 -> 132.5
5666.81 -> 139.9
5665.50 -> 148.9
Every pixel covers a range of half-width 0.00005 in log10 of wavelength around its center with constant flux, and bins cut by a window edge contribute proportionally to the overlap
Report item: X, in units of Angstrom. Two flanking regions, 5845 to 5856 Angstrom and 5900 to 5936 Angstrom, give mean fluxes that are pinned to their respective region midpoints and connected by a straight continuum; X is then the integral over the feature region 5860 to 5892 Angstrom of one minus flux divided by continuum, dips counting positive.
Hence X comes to 1.9 Angstrom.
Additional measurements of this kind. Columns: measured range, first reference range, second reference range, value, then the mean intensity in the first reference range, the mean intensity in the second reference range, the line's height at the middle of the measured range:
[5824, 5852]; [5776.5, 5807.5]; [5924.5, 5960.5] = -0.1 Angstrom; 150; 145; 148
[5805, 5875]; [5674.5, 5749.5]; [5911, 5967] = -1.6 Angstrom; 142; 143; 143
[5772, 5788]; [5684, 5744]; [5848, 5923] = -1.5 Angstrom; 142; 137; 140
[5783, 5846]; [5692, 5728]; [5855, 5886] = -3.1 Angstrom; 139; 142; 141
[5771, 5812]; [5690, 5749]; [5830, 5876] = -2.0 Angstrom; 143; 146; 145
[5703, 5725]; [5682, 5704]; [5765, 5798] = 0.4 Angstrom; 139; 152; 142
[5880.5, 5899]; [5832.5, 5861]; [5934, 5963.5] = 2.7 Angstrom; 148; 143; 146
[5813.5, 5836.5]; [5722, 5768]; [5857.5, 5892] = -0.9 Angstrom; 145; 137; 140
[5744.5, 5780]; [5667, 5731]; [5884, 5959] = -2.0 Angstrom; 140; 138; 139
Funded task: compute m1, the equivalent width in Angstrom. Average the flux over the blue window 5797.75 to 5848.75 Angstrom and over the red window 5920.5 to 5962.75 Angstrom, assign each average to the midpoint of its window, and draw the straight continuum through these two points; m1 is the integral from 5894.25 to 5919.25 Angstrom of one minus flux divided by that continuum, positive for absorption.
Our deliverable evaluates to 1.68 Angstrom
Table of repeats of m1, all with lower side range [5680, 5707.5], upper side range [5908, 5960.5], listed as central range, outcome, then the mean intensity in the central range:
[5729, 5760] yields -1.3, 145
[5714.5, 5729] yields -0.9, 147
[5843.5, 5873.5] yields -0.6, 144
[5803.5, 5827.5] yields -1.0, 146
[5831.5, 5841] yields -0.5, 149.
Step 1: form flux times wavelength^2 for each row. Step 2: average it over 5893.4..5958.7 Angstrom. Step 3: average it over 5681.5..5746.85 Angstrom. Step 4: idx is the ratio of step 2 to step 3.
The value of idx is 1.1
